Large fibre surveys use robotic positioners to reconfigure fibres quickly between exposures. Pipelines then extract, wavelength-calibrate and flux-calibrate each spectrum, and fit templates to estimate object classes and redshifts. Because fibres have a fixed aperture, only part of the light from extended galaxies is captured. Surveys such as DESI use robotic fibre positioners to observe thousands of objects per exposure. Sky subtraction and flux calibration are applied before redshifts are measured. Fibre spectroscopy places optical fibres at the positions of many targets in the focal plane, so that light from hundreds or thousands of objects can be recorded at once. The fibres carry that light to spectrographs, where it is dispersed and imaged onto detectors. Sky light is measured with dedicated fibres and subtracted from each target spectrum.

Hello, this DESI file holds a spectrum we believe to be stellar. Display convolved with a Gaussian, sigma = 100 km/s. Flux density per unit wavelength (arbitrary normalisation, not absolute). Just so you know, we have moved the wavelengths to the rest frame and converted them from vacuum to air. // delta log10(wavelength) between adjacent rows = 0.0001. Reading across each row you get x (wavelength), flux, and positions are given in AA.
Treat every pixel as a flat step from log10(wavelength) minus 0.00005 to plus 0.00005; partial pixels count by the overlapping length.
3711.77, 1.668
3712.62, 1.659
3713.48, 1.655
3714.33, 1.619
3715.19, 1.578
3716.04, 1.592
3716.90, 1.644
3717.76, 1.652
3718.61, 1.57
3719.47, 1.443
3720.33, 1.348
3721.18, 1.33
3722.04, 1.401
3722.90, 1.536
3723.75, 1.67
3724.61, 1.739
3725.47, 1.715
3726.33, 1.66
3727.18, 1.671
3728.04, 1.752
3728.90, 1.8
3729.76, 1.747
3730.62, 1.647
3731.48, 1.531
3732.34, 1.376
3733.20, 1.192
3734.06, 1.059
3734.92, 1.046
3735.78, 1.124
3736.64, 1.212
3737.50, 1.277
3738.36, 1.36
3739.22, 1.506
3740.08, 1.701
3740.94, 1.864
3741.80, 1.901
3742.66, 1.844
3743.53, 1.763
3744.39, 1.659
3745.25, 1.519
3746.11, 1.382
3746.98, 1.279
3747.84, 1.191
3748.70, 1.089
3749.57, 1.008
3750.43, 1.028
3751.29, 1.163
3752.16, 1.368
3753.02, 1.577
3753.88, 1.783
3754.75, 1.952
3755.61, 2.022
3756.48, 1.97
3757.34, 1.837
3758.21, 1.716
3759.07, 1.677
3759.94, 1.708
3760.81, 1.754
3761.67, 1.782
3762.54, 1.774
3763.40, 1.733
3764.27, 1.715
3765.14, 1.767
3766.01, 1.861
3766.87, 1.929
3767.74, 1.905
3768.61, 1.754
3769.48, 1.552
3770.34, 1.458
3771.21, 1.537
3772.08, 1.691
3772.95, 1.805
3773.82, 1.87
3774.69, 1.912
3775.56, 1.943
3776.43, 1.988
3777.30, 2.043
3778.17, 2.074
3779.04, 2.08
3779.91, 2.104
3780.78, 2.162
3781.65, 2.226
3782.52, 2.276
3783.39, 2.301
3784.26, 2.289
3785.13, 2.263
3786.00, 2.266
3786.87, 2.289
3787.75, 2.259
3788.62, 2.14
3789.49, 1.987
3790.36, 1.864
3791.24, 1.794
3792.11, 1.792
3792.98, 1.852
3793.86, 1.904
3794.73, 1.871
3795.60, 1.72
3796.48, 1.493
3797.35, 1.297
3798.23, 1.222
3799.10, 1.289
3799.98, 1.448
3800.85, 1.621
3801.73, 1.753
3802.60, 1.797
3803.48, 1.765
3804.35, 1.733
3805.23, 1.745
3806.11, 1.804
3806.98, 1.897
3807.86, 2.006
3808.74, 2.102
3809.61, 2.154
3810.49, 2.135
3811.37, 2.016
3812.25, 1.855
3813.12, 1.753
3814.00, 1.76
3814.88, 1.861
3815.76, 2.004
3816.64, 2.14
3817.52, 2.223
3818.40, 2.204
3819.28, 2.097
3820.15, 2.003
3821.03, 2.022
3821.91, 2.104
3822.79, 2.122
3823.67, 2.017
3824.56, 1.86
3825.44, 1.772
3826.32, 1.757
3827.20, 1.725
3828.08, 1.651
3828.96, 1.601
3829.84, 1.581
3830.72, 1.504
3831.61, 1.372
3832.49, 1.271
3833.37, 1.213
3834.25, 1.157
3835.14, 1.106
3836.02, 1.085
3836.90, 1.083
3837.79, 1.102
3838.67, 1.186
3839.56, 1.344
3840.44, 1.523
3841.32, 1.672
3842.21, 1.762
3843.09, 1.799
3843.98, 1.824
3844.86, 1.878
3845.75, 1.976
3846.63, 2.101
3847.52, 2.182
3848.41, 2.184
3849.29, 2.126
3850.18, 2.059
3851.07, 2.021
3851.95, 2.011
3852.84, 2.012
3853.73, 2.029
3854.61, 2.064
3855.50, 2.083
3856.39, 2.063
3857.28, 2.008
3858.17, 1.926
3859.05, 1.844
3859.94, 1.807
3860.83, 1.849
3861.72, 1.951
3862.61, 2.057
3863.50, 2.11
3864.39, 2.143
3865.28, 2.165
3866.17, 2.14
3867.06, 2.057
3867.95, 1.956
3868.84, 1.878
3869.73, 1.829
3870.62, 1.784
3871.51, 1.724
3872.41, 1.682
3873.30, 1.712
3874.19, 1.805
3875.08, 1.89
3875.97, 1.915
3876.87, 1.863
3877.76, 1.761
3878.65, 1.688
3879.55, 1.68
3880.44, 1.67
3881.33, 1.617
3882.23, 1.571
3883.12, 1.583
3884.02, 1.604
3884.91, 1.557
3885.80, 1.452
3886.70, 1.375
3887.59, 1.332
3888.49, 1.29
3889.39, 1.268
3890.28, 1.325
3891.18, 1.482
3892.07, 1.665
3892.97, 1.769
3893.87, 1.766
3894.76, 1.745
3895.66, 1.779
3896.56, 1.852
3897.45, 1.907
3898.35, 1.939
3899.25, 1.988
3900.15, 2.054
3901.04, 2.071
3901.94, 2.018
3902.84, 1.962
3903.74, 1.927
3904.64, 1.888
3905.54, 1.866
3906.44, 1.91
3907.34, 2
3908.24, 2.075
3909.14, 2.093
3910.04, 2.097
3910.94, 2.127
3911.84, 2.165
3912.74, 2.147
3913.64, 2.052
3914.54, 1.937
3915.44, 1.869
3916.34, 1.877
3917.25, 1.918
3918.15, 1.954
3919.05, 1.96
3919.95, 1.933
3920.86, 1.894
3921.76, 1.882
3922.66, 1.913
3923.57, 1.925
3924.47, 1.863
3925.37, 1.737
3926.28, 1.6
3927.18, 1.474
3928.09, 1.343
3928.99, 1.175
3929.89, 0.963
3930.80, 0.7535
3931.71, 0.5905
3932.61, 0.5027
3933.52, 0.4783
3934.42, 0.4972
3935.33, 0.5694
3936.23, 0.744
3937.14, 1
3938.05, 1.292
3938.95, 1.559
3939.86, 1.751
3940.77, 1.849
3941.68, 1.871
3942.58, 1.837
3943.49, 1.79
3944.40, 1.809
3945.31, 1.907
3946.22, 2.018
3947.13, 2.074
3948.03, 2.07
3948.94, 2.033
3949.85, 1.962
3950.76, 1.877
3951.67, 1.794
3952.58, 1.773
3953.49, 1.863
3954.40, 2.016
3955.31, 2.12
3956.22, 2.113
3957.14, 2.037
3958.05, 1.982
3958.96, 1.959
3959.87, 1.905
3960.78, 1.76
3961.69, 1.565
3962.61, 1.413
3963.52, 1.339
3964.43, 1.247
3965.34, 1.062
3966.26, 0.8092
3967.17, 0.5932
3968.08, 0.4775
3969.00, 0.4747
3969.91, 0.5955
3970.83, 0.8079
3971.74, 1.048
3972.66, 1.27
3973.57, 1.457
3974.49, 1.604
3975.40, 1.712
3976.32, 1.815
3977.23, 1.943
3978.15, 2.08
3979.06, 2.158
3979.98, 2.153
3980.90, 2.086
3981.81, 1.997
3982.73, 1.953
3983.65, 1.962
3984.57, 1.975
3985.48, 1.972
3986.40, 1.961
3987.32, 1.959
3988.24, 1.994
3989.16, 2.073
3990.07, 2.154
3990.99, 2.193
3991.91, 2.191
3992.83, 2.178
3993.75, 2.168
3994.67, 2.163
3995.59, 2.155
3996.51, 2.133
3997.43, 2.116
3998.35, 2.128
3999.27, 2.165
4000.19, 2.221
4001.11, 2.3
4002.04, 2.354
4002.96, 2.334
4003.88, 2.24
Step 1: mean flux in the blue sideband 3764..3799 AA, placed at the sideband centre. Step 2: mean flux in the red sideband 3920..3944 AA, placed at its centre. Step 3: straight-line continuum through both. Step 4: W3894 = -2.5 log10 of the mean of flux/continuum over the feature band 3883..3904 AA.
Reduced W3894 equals -0.14 mag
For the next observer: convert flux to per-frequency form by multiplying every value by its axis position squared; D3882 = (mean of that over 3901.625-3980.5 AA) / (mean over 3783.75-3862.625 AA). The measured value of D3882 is 0.95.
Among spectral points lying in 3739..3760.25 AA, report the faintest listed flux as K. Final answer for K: 1.008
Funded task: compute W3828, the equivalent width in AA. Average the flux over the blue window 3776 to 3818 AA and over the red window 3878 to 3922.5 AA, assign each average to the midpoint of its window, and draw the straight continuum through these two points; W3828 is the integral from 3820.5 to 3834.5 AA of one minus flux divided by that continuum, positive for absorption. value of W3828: 1.57 AA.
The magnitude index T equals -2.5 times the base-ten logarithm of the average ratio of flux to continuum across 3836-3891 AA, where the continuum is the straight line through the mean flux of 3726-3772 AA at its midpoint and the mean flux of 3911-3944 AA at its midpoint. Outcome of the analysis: -0.15 mag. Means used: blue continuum 1.58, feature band 1.78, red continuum 1.53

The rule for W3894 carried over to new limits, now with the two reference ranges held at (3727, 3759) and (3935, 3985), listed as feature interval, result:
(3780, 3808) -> -0.22 mag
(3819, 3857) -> -0.12 mag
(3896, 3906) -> -0.22 mag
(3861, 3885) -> -0.16 mag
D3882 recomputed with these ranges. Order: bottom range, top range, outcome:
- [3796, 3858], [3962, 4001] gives 1.05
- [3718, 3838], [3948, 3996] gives 1.12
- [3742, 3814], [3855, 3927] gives 1.09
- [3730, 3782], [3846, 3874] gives 1.27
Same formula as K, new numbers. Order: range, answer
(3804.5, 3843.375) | 1.083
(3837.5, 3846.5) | 1.102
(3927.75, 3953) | 0.4783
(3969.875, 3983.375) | 0.5955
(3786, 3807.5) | 1.222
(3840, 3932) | 0.5905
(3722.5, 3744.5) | 1.046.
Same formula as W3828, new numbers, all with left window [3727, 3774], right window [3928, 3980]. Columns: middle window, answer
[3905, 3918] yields -4.51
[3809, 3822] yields -4.00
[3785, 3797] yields -3.01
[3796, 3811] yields -1.65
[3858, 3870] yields -3.68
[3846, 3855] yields -3.25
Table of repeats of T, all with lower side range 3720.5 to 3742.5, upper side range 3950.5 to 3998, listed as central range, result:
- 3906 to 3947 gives 0.05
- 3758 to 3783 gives -0.20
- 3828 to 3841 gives 0.22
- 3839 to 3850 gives -0.15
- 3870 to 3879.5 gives -0.08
